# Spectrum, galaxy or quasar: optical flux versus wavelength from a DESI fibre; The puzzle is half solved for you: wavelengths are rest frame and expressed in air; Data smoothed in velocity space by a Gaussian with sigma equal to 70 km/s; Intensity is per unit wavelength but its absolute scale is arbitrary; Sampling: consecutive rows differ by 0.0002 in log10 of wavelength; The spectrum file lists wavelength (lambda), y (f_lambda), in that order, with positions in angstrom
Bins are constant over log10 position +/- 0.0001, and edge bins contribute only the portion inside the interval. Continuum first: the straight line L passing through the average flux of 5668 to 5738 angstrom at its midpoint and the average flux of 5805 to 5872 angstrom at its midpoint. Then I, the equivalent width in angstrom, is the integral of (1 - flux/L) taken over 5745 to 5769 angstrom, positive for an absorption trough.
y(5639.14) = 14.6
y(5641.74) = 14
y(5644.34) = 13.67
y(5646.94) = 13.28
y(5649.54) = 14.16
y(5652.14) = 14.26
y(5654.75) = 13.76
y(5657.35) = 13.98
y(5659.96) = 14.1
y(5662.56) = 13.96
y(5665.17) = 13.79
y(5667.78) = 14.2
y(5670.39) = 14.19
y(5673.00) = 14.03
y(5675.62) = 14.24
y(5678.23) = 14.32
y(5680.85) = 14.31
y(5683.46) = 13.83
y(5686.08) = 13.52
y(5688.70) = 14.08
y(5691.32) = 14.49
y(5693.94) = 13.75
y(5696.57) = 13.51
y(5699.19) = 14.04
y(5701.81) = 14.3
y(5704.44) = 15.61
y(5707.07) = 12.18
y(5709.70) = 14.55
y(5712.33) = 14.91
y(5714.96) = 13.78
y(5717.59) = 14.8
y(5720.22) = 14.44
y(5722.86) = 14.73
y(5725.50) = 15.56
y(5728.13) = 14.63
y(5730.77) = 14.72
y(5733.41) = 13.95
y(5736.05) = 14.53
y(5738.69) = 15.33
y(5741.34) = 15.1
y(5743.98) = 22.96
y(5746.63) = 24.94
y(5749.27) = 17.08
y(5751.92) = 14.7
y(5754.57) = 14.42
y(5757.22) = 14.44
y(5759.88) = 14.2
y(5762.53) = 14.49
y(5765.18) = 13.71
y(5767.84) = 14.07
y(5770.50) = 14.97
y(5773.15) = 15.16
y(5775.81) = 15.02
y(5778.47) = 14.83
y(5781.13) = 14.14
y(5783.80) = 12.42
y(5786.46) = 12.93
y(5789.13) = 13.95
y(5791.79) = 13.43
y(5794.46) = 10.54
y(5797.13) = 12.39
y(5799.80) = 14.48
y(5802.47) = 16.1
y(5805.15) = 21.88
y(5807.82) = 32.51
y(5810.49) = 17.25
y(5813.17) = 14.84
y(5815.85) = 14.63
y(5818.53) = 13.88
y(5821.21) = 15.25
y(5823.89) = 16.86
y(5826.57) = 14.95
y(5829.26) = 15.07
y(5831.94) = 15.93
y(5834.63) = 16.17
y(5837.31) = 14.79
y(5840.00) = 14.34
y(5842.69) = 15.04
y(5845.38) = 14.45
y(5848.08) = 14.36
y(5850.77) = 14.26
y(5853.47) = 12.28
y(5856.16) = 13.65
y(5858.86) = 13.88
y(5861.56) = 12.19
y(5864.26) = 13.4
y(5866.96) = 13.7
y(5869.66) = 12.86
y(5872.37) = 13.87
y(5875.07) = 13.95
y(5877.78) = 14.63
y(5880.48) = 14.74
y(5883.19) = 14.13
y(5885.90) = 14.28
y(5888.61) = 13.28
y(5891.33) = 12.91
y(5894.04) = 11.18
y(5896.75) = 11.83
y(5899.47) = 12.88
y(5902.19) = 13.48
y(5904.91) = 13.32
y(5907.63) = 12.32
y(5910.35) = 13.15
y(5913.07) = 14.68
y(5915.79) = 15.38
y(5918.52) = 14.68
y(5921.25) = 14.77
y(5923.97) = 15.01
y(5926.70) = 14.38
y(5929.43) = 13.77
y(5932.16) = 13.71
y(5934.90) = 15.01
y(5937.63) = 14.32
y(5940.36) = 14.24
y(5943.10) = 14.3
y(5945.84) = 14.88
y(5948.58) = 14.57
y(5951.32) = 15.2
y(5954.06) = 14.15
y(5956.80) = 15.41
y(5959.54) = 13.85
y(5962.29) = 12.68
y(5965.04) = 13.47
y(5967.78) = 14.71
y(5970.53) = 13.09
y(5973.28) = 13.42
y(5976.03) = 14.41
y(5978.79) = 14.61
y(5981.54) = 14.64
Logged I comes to -1.91 angstrom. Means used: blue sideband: 14.3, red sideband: 15.4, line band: 15.9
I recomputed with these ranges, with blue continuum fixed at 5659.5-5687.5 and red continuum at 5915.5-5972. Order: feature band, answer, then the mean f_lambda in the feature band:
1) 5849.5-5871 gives 1.5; 13.3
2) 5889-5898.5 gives 1.4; 12.1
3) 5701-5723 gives -0.4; 14.3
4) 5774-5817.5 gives -4.6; 15.7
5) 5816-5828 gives -0.8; 15.2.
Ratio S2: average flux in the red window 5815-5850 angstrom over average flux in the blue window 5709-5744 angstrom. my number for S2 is 1.0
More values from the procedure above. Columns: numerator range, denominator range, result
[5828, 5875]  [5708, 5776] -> 0.92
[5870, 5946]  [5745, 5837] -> 0.89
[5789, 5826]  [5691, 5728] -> 1.14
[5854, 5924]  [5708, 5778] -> 0.88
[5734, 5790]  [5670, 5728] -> 1.08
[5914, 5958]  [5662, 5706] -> 1.03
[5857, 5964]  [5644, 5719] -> 0.99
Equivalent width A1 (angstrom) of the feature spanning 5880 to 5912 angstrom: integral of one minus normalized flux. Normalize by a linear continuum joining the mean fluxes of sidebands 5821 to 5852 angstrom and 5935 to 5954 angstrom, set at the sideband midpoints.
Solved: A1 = 3.7 angstrom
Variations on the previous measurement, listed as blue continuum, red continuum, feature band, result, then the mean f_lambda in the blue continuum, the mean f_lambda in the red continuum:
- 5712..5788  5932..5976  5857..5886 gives 1.7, 15.2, 14.2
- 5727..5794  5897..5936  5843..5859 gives 0.6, 15.1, 14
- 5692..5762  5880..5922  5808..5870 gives -3.2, 15.3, 13.5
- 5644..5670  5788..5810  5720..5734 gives 0.6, 13.9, 17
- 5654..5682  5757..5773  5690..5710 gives 0.2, 14.1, 14.4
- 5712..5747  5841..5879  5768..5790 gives 1.3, 15.8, 13.8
